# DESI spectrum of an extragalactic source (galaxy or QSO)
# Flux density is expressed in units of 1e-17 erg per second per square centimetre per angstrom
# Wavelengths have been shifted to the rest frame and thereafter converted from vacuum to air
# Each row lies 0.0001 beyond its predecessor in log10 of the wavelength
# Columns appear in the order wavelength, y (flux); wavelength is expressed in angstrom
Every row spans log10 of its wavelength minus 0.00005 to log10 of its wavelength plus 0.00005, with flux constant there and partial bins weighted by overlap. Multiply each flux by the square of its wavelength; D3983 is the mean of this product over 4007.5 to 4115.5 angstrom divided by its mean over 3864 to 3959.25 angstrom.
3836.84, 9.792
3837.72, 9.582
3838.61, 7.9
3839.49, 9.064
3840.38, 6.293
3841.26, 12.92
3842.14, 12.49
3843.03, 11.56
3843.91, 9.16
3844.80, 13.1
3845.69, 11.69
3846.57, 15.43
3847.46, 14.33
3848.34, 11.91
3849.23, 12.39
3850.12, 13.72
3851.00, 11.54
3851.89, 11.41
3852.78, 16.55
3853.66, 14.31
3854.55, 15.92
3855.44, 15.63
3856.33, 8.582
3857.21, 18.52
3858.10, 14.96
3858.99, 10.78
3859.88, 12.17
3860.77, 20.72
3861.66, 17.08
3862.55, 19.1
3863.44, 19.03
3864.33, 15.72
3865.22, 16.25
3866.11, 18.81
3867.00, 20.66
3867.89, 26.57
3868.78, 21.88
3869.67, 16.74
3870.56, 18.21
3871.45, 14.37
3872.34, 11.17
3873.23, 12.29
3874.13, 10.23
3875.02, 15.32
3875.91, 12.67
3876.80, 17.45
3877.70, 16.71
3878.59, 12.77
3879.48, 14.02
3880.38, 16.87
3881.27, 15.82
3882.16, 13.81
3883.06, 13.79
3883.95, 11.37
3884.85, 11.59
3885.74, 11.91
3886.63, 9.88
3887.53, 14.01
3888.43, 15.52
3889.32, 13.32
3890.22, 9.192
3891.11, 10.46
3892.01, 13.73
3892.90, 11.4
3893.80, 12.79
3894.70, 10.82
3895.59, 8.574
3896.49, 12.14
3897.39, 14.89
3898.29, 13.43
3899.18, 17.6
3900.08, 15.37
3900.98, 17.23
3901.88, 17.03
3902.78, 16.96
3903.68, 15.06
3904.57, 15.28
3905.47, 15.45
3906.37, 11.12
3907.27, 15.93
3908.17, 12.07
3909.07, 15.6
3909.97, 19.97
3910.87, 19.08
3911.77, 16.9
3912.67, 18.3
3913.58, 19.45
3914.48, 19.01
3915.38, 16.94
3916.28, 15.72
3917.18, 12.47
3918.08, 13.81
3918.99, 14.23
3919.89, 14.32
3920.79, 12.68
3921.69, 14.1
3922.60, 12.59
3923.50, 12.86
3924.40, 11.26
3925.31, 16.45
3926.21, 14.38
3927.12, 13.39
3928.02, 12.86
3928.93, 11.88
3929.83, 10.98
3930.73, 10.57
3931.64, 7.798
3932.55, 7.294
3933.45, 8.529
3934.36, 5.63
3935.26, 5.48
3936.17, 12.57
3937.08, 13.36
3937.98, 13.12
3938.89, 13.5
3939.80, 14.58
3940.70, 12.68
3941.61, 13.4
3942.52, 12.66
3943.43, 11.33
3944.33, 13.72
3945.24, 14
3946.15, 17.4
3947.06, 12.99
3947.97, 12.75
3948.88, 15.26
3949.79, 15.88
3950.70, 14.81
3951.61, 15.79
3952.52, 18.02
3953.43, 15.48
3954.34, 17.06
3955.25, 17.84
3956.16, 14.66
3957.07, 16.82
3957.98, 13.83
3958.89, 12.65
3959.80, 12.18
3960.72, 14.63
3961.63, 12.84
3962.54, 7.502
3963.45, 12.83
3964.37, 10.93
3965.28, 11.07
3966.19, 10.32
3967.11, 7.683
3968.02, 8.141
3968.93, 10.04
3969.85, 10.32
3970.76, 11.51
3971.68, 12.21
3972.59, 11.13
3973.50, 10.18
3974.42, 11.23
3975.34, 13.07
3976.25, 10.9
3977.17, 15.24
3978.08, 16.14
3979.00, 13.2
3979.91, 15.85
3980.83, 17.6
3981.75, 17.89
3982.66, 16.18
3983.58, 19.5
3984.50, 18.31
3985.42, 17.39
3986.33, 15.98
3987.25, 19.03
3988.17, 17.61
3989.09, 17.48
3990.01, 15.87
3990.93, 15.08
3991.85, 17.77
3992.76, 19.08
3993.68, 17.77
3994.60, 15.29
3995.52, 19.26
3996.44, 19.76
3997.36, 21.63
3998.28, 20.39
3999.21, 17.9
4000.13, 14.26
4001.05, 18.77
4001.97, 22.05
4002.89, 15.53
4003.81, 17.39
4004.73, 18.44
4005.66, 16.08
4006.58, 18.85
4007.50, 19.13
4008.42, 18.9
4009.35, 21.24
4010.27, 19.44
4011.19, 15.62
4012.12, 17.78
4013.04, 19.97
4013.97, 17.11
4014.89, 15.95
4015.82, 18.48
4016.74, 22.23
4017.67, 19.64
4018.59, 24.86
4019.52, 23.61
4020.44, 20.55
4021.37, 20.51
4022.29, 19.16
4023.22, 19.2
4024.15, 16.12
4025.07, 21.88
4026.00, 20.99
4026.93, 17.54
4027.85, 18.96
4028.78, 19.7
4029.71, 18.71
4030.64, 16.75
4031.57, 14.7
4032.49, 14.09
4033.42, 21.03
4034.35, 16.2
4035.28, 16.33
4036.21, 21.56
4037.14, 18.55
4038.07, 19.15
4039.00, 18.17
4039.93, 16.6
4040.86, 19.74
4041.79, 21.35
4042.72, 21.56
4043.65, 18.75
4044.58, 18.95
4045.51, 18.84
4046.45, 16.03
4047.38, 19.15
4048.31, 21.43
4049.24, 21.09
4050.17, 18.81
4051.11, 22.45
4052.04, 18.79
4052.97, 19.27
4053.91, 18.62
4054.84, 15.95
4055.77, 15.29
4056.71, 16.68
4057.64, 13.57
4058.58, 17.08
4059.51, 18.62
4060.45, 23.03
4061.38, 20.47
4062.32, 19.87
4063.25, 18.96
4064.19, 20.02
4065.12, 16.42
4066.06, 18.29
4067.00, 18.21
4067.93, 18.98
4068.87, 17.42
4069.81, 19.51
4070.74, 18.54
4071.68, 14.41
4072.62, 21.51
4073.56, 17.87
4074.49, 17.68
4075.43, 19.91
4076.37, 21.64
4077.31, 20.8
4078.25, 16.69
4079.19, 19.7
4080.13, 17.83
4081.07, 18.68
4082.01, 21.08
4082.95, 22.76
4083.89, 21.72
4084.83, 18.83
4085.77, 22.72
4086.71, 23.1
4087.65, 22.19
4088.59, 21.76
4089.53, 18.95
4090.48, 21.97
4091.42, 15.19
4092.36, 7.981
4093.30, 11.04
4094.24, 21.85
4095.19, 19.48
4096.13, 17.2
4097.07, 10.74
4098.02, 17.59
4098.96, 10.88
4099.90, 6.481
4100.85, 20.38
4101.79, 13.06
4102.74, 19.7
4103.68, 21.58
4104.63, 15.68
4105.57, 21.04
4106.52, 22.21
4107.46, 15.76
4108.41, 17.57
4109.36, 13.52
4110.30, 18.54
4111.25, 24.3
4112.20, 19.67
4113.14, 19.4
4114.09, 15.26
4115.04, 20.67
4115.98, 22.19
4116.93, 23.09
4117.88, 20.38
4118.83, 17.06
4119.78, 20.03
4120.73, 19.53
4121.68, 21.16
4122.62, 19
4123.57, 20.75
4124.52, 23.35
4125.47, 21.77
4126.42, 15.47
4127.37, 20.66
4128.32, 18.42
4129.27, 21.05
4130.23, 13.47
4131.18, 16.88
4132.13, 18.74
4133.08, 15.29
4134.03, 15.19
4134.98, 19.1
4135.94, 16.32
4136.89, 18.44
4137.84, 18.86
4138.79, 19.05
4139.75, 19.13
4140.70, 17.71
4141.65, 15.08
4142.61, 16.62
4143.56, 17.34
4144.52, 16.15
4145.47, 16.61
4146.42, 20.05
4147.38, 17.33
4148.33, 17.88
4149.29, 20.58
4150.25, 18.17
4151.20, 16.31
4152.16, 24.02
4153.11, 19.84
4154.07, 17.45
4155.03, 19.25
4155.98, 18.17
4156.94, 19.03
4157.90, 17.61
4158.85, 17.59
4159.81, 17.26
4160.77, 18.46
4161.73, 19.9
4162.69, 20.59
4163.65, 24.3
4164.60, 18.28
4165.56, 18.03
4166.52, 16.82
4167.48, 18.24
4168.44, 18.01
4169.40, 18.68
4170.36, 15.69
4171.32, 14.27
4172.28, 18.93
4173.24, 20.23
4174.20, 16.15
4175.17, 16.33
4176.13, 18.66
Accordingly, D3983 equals 1.41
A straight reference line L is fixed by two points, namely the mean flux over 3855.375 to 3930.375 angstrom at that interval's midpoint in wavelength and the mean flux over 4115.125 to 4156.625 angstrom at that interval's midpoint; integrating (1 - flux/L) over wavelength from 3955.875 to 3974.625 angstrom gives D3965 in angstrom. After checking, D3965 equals 5.18 angstrom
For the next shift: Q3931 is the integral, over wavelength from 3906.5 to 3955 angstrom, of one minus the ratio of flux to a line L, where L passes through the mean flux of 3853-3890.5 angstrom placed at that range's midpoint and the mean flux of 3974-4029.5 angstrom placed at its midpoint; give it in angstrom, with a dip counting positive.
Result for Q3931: 7.8 angstrom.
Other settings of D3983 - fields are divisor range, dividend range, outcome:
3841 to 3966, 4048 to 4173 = 1.46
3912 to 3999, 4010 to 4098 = 1.40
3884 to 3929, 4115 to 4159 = 1.47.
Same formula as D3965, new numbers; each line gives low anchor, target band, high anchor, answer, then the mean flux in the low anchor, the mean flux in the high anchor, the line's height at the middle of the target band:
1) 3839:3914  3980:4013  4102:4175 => -3.3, 14.5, 18.6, 16.4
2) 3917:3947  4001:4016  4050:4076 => -2.2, 12.3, 18.4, 15.9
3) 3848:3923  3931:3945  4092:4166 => 4.0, 14.8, 18.2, 15.6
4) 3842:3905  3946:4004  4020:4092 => 6.6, 14.4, 19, 17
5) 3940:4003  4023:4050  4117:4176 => -4.2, 14.9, 18.4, 16.2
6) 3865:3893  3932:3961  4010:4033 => 5.8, 14.7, 18.9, 16.7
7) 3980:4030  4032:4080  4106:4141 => 0.1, 18.6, 18.9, 18.7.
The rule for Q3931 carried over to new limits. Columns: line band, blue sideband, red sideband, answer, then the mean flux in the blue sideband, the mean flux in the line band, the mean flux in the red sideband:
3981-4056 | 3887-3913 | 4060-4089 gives -2.58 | 14.4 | 18.6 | 19.7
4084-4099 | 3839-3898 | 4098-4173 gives -0.23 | 14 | 17.9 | 18.3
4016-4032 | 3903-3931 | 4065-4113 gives -2.63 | 14.7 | 19.7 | 18.3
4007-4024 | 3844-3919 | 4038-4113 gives -2.17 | 14.8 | 19.6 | 18.5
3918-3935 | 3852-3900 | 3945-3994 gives 3.23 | 14.7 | 11.8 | 14.4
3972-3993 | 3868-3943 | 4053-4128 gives 0.17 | 13.8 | 15.7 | 18.6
